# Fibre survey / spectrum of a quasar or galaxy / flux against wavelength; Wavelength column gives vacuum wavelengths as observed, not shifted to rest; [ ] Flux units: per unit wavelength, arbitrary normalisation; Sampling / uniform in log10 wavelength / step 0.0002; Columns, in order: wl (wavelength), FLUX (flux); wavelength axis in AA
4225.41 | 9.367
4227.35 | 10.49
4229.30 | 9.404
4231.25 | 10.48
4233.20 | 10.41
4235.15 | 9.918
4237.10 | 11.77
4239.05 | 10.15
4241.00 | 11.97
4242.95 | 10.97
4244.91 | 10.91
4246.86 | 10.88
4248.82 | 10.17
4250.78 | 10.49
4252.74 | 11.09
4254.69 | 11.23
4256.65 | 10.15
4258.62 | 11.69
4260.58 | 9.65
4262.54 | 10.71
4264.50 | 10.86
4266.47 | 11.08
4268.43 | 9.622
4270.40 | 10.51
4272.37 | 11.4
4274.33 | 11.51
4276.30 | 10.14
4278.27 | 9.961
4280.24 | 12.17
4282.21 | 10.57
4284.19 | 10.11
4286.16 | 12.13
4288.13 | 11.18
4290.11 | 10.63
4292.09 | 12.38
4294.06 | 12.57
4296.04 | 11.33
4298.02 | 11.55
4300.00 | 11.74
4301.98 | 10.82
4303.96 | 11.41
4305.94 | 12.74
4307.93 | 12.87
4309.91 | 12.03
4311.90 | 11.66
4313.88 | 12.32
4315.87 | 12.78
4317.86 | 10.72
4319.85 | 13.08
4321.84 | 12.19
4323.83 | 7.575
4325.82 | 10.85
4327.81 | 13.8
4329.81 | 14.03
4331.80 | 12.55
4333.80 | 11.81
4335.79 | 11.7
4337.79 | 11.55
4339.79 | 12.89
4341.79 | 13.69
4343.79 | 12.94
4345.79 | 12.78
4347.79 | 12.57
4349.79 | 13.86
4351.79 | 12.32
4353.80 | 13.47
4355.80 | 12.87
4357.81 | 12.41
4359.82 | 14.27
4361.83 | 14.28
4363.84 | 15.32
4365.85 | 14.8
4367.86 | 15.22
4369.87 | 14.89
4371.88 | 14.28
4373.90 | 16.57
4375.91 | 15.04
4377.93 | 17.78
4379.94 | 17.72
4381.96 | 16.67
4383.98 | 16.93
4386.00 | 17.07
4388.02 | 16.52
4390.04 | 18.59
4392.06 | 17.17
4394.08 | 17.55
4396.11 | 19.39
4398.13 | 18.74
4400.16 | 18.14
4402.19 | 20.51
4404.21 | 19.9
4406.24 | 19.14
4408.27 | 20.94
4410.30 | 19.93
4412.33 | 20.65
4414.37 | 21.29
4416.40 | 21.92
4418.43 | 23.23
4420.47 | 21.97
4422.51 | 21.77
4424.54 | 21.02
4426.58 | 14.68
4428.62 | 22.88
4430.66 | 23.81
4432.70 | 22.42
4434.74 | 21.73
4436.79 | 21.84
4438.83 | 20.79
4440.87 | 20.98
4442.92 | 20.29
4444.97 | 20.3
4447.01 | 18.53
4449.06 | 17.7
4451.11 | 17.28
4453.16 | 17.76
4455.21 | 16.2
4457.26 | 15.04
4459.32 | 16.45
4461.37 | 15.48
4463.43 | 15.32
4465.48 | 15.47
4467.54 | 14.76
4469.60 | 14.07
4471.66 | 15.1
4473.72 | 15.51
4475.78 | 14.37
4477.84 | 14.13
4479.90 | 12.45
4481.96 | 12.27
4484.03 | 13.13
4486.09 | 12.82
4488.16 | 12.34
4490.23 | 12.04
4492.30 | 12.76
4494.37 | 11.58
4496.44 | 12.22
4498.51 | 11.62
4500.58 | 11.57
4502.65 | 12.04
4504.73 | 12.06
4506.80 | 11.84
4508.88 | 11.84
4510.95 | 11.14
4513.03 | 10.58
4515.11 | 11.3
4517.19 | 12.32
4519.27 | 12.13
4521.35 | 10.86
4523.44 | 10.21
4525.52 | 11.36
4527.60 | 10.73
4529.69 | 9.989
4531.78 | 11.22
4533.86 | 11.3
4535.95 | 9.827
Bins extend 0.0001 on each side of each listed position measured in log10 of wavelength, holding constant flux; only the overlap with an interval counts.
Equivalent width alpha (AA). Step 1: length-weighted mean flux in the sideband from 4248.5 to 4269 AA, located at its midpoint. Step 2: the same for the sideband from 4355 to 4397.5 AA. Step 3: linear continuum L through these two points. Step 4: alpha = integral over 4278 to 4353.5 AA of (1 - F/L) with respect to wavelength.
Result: 7.1 AA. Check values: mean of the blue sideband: 10.6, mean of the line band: 12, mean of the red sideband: 16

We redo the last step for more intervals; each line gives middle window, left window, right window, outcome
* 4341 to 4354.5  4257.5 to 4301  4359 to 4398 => 1.5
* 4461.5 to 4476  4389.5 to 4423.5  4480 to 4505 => -0.6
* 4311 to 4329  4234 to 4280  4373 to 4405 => 3.1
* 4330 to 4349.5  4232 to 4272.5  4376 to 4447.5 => 3.8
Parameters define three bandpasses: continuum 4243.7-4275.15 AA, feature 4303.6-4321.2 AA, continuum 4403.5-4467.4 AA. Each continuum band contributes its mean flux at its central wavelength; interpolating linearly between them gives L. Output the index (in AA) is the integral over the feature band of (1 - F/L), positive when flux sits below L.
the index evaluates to 1.5 AA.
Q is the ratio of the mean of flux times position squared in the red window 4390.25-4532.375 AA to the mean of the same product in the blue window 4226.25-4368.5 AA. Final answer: 1.47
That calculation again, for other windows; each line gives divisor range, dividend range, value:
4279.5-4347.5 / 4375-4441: 1.72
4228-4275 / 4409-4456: 2.07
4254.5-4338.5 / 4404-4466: 1.82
